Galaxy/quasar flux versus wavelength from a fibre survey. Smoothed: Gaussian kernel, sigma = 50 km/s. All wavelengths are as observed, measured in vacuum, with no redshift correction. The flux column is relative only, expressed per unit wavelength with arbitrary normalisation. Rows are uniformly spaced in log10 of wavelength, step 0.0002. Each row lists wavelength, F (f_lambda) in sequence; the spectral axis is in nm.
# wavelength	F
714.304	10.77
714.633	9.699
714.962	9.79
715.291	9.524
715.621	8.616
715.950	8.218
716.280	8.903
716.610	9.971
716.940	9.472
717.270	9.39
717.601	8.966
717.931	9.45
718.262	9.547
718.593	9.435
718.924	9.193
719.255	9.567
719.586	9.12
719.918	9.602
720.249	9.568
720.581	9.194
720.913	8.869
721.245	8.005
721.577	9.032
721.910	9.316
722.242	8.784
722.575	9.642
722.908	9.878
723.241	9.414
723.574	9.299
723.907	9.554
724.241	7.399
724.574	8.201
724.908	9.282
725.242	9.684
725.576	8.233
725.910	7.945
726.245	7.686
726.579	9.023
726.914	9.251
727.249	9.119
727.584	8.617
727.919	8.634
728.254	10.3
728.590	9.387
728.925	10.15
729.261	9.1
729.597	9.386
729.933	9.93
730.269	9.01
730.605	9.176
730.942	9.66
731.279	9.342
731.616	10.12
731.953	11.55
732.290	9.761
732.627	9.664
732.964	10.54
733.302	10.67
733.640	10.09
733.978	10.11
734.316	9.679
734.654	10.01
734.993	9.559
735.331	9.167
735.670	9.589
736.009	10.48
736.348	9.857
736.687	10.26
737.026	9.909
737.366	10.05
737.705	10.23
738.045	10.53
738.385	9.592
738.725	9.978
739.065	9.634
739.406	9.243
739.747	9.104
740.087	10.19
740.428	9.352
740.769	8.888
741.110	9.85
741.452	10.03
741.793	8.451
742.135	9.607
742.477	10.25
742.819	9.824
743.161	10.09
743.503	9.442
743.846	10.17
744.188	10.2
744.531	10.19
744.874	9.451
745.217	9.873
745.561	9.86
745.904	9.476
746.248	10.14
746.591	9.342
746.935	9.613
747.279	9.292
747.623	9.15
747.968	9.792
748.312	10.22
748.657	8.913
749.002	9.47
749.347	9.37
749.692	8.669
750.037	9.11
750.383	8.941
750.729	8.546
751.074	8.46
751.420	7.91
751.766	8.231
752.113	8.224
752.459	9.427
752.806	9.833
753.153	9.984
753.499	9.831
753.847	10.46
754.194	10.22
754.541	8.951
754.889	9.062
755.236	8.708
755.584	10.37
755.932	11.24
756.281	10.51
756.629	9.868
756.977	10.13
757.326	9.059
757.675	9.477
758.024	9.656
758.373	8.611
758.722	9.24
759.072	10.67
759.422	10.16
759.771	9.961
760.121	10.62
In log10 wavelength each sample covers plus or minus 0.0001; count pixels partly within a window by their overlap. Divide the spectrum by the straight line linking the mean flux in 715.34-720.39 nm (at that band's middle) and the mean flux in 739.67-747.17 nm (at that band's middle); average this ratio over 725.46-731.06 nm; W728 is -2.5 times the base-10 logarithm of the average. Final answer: 0.04 mag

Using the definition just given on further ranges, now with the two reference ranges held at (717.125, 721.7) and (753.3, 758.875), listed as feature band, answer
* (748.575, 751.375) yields 0.09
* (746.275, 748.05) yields 0.01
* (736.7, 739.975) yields -0.04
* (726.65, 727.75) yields 0.04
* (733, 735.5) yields -0.06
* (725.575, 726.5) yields 0.16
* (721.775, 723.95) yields -0.02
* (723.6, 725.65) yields 0.06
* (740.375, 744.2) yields -0.02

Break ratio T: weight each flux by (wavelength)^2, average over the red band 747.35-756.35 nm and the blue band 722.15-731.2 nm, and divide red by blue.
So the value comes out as 1.10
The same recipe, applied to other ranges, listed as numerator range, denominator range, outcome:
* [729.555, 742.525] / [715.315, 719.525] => 1.12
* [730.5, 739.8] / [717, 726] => 1.13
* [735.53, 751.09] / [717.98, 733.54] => 1.09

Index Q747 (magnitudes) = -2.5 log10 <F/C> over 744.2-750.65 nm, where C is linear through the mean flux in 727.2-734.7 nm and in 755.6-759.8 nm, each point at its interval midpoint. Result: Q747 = 0.04 mag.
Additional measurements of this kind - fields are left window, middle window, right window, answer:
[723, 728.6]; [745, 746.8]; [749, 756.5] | -0.06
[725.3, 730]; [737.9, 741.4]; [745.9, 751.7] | -0.06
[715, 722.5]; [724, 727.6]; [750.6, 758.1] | 0.08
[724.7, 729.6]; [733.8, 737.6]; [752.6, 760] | -0.07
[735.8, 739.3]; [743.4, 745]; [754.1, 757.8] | 0.00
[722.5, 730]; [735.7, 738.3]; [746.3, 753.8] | -0.11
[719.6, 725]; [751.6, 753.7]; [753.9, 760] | 0.05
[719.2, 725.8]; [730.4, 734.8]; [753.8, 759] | -0.09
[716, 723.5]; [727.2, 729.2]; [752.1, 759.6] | 0.00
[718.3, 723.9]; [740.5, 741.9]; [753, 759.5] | 0.03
